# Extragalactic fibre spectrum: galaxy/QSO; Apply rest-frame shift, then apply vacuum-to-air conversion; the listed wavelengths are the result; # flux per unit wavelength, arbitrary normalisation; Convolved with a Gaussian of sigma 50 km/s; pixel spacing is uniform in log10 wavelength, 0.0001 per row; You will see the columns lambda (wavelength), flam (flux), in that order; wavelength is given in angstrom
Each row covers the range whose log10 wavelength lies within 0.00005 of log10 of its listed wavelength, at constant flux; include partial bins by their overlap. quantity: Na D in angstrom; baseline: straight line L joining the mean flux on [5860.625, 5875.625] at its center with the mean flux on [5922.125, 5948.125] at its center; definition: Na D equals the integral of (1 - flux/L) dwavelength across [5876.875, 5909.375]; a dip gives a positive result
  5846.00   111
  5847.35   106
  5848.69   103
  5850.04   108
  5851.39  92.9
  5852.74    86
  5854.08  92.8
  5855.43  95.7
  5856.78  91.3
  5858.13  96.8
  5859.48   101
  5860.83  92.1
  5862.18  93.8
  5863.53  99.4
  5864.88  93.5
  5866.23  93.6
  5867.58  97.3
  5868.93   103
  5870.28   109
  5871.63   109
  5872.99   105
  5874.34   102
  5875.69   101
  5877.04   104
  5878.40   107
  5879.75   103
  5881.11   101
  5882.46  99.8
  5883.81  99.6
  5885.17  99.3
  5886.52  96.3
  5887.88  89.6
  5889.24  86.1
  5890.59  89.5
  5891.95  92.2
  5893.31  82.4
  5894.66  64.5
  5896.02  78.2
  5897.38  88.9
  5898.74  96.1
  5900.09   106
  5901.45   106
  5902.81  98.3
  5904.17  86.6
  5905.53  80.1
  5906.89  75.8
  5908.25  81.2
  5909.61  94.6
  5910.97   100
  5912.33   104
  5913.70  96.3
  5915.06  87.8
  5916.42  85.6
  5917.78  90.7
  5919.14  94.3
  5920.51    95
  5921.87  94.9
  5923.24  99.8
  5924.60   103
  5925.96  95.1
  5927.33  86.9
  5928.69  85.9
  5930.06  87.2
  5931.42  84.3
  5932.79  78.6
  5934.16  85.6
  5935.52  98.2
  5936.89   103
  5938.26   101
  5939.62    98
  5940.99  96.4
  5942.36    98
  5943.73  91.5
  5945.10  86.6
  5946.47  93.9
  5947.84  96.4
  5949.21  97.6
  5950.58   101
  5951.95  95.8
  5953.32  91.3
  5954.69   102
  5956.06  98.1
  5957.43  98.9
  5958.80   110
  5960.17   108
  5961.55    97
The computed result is 1.8 angstrom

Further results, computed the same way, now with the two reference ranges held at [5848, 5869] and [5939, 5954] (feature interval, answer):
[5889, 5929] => 1.9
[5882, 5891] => 0.1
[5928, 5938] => 0.6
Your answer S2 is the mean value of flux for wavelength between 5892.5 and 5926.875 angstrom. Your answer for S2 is 91.4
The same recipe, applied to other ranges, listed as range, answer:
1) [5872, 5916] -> 93.9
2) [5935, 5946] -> 96.5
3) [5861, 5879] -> 101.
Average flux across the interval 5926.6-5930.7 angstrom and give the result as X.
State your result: 86.6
